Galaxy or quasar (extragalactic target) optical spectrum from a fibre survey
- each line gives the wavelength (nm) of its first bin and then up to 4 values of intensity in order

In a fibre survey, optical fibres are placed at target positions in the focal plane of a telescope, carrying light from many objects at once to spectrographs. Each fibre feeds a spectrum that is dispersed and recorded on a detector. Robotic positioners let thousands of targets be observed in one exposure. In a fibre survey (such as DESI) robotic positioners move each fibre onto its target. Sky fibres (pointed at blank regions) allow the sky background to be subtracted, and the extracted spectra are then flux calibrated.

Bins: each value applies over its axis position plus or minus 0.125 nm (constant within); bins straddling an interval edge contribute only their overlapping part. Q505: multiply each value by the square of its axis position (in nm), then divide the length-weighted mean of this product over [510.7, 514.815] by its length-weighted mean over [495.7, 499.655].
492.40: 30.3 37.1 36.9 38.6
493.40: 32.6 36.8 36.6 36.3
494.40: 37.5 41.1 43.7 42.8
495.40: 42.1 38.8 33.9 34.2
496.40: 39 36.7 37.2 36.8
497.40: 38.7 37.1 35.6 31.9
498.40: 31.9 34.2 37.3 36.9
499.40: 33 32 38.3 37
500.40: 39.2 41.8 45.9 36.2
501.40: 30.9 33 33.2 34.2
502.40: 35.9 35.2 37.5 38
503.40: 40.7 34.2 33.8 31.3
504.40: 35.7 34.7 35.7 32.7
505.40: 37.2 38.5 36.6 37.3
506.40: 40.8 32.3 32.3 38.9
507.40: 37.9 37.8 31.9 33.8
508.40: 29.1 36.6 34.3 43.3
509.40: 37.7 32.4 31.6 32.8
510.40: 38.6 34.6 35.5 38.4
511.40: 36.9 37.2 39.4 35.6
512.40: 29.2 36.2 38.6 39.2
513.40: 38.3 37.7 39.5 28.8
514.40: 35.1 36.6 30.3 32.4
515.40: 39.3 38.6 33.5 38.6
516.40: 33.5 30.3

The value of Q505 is 1.08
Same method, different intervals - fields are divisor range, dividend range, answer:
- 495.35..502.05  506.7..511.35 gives 1.02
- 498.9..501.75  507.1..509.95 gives 1.00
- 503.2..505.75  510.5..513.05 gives 1.05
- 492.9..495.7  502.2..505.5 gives 0.95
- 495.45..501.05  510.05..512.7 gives 1.03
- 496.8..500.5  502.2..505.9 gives 1.02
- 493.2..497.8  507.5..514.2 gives 1.01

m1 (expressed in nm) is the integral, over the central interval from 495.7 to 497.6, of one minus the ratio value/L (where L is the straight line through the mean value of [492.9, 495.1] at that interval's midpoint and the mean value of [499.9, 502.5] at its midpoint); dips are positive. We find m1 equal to 0.04 nm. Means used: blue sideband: 38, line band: 36.7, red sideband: 36.8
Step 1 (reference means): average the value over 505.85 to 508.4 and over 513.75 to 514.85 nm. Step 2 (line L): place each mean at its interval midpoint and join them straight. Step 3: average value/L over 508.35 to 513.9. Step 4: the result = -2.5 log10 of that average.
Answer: -0.03 mag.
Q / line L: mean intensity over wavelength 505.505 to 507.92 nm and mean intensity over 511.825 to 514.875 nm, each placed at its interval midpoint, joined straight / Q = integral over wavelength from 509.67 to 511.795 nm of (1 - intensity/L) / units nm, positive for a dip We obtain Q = 0.04 nm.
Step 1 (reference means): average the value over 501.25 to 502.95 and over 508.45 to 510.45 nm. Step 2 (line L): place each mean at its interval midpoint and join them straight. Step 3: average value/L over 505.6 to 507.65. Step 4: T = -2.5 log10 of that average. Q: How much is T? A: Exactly -0.05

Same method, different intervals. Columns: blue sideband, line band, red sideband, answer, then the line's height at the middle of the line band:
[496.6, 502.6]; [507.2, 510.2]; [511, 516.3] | 0.031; 36.1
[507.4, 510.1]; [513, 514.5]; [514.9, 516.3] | -0.026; 35.6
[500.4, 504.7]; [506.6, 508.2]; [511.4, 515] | 0.026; 36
